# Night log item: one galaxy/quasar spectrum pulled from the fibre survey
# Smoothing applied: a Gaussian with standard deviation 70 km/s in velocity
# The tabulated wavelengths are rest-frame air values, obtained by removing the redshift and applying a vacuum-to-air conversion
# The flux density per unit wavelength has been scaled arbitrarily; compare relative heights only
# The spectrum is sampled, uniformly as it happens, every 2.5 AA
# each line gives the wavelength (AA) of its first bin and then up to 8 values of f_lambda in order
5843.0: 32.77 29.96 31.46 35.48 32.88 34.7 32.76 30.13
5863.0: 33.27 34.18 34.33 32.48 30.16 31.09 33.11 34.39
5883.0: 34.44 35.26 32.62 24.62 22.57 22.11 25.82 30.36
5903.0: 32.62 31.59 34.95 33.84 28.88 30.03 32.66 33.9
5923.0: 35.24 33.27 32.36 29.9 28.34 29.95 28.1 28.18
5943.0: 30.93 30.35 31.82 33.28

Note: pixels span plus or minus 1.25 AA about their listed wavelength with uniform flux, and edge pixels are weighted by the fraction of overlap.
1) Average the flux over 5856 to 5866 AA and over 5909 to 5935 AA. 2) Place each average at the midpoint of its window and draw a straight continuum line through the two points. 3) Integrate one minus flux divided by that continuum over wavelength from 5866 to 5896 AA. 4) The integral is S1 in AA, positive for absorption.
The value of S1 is 1.36 AA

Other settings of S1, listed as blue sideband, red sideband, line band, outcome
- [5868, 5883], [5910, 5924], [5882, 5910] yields 2.3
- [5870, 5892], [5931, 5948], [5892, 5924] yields 0.4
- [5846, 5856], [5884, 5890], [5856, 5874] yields 0.3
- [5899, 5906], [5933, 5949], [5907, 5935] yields -1.4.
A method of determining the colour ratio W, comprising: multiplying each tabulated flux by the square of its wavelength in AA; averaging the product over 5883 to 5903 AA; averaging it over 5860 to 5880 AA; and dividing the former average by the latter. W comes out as 0.9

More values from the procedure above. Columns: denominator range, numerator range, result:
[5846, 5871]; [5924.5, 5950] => 0.94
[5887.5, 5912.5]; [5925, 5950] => 1.06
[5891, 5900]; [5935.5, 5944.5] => 1.23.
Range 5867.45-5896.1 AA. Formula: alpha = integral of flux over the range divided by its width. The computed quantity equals 30.7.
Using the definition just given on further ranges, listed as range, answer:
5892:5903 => 26.1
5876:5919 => 30.6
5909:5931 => 32.3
